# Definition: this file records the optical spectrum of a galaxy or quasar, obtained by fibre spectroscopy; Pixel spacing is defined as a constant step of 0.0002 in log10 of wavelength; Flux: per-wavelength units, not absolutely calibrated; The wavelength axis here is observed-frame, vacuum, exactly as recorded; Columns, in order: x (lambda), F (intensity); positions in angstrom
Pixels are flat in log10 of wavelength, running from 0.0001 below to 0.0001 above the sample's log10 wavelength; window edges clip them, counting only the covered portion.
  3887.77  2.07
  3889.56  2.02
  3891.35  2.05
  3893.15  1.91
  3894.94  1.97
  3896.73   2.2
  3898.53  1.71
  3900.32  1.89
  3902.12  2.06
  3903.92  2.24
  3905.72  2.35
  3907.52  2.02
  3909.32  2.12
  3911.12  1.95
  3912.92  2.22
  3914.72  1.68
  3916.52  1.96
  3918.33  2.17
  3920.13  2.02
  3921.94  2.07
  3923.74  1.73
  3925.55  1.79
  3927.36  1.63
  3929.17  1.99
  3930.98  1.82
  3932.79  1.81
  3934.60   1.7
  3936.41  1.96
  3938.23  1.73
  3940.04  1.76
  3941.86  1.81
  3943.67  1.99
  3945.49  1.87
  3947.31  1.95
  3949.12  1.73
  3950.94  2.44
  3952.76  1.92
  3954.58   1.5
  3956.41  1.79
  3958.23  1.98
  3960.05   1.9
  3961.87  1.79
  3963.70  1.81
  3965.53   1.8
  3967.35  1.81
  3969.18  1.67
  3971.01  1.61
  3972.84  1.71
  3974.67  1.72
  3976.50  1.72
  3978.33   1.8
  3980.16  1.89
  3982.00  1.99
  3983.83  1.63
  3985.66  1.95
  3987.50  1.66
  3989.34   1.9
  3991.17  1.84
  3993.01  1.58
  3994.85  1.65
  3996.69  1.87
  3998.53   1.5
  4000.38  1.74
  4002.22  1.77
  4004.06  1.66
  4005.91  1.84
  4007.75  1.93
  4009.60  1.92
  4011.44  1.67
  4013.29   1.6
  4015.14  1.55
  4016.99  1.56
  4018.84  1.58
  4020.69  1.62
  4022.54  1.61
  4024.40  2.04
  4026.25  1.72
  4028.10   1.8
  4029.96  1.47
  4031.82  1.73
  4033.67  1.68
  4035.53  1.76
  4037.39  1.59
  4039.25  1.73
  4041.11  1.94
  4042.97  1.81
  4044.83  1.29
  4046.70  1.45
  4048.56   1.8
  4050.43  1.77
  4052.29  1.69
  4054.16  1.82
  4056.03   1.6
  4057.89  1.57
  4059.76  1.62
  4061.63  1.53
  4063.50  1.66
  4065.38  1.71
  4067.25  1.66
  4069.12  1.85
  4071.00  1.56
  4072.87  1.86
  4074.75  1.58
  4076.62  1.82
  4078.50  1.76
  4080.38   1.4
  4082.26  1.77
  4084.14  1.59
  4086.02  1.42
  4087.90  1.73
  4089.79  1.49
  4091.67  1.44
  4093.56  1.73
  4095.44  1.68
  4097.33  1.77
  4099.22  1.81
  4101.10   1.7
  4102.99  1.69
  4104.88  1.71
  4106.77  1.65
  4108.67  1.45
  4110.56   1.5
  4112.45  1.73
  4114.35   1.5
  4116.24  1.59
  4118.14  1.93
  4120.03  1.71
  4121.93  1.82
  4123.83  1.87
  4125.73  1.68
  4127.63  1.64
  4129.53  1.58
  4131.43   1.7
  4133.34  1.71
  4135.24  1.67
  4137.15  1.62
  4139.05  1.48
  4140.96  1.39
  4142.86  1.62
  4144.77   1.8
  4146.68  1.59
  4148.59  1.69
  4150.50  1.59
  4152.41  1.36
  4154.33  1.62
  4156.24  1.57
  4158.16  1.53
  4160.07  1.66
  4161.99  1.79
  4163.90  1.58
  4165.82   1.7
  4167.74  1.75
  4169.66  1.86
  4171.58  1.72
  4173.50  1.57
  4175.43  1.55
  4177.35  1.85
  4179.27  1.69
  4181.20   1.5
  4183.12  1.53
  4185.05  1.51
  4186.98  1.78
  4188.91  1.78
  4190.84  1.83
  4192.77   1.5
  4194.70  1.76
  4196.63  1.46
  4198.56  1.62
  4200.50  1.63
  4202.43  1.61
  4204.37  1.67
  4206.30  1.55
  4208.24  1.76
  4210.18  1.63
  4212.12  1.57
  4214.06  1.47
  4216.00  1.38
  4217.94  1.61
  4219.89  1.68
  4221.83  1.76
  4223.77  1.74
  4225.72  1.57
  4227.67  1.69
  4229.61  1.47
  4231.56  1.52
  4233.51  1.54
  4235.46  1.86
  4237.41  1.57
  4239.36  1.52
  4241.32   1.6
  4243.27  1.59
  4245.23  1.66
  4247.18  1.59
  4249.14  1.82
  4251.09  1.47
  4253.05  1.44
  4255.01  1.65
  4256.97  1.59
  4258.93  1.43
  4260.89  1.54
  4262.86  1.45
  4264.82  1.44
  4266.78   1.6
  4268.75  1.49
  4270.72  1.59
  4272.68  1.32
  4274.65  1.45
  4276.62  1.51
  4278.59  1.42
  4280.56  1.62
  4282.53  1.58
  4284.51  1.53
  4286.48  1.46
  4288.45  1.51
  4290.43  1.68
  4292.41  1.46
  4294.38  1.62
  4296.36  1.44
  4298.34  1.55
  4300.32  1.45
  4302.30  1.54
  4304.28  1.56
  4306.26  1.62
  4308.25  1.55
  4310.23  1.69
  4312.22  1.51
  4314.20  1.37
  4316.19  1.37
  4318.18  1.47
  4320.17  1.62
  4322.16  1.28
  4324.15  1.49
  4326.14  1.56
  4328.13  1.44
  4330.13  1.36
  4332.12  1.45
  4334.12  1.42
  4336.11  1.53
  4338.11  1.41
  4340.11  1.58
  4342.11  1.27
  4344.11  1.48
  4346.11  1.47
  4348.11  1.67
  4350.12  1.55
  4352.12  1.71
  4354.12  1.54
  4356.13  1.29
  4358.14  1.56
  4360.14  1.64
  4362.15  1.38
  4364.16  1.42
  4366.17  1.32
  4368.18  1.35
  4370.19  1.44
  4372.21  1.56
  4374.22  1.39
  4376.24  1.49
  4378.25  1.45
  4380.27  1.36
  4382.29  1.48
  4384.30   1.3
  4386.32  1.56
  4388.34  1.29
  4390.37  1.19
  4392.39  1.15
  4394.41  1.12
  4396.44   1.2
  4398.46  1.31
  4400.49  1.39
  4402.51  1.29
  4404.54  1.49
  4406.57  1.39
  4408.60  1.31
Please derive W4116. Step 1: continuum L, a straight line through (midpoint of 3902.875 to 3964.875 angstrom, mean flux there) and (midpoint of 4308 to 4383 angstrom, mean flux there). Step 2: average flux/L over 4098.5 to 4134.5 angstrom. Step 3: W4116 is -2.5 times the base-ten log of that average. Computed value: 0.023 mag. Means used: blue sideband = 1.92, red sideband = 1.47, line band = 1.68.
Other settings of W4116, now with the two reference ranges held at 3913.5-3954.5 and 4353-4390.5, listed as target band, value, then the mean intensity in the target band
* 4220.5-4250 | -0.04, 1.63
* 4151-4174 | 0.00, 1.64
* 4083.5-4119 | 0.05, 1.64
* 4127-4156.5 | 0.04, 1.6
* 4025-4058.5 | 0.05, 1.68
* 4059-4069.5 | 0.05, 1.66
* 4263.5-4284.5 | 0.02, 1.5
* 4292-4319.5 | -0.01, 1.52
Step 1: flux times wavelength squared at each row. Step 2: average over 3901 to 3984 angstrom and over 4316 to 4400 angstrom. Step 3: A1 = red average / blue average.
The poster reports 0.93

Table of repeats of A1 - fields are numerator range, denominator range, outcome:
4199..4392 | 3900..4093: 0.99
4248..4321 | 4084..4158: 1.01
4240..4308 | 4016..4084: 1.02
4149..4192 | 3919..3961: 0.99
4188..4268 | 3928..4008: 1.01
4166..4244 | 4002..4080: 1.04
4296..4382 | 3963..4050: 1.01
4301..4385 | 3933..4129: 1.00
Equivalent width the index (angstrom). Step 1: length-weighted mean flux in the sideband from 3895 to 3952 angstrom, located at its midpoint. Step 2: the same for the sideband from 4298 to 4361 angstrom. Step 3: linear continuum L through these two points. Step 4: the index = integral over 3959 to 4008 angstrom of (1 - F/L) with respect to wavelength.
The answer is 3.0 angstrom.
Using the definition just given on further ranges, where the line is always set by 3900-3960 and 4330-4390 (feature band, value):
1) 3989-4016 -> 1.71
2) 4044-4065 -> 1.98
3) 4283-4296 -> -0.06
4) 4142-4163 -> 0.80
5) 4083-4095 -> 1.22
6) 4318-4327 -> 0.08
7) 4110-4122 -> 0.31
